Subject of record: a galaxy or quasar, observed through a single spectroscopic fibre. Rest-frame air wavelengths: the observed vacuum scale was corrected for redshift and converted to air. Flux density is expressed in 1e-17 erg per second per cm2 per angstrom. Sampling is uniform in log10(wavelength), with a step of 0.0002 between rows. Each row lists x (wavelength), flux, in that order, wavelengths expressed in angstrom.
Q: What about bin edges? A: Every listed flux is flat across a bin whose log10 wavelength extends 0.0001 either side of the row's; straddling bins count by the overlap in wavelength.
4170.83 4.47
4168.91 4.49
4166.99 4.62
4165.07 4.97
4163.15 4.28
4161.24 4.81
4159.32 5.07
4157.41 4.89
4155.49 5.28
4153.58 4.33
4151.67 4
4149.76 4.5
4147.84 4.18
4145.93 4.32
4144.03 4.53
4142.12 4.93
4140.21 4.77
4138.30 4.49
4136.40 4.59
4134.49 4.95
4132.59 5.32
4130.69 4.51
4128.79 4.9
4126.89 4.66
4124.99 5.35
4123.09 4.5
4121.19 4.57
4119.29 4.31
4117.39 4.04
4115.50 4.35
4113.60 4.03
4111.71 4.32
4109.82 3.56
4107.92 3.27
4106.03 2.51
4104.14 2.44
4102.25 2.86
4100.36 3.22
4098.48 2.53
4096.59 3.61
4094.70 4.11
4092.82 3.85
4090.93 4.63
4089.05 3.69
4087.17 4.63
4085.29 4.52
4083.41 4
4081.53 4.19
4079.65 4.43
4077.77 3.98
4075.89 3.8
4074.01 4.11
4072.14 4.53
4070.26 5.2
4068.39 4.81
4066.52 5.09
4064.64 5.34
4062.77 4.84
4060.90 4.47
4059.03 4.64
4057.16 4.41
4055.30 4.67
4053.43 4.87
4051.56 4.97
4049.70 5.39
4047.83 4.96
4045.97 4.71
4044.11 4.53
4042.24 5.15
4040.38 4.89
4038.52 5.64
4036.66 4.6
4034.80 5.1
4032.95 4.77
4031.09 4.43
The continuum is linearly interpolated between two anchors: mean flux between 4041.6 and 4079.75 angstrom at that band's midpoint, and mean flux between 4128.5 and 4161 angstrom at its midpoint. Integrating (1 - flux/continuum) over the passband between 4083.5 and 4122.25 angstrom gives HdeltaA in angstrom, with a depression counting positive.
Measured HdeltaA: 7.7 angstrom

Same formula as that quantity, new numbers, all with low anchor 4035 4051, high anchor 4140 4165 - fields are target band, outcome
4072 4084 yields 1.8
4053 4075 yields 0.8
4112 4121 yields 1.0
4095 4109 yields 5.3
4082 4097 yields 2.1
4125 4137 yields -0.5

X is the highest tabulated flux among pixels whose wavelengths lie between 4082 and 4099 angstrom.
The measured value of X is 4.63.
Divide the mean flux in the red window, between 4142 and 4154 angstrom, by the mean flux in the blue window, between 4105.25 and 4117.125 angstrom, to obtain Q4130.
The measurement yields 1.2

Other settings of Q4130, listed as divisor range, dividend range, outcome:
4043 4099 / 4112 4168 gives 1.03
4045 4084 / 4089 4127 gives 0.82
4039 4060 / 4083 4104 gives 0.77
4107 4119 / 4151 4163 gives 1.20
